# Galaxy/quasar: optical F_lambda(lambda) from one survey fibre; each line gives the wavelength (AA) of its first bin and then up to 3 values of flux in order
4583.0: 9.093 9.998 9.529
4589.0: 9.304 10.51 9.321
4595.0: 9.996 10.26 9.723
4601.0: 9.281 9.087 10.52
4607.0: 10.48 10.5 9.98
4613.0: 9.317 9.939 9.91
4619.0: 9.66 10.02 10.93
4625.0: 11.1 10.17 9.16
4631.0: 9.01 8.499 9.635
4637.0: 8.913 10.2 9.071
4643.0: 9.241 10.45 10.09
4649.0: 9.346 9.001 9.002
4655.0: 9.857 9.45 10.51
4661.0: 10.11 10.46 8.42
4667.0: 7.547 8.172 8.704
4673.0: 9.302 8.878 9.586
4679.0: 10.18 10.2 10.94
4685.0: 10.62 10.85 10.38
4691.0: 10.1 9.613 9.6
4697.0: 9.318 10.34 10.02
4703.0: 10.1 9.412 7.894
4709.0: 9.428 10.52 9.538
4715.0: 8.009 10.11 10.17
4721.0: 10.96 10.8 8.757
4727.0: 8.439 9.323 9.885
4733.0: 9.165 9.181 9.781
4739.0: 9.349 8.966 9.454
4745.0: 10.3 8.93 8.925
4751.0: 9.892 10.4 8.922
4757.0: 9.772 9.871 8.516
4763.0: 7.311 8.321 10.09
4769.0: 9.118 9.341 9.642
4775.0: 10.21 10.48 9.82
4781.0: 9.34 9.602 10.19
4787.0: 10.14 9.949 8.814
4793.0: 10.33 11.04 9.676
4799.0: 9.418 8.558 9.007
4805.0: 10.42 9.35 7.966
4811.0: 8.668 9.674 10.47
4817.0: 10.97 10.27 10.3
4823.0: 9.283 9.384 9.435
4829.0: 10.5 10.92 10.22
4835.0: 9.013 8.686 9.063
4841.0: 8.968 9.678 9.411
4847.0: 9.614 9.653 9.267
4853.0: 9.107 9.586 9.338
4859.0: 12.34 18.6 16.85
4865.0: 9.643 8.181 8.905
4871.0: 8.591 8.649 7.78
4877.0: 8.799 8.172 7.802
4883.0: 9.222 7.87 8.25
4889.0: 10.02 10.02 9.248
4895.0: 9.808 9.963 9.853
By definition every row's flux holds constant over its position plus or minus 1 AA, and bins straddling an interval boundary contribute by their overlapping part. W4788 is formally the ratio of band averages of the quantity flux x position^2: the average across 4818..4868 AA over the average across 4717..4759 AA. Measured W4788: 1.12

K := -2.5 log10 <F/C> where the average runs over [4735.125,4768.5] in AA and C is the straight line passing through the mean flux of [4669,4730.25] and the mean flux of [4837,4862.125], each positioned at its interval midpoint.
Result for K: 0.07 mag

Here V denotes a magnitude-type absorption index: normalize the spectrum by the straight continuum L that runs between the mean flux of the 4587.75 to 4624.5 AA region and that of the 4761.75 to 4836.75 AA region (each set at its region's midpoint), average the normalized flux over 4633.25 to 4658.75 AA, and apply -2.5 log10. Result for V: 0.04 mag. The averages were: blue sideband 9.94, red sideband 9.64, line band 9.52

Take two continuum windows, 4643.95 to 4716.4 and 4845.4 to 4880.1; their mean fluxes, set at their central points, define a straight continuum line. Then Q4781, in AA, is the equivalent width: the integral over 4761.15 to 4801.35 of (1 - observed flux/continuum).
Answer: 1.43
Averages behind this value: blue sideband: 9.61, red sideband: 10.2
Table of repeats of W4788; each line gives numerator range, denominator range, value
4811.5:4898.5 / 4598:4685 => 1.11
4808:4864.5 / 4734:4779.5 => 1.13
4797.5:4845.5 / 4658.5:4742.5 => 1.05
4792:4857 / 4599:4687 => 1.07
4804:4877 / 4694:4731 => 1.09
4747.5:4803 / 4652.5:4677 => 1.08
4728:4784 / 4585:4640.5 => 1.02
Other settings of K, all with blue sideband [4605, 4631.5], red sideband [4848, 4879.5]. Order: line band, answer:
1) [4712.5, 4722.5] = 0.034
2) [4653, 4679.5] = 0.089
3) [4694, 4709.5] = 0.067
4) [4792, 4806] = 0.045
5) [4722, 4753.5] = 0.077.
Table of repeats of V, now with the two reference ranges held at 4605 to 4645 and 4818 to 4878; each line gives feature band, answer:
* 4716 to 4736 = 0.024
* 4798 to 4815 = 0.085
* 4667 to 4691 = 0.015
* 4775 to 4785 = 0.006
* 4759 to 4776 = 0.093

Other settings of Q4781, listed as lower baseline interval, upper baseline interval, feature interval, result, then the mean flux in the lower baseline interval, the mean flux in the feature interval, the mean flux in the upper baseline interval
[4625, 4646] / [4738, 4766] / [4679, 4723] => -2.8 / 9.51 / 9.94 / 9.21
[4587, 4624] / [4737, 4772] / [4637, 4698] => 0.1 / 9.92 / 9.63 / 9.28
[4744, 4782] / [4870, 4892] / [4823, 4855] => -2.1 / 9.43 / 9.52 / 8.65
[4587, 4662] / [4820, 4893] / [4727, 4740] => 0.5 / 9.77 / 9.37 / 9.75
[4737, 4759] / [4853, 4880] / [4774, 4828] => 0.9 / 9.52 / 9.73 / 10.4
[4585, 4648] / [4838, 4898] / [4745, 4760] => 0.3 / 9.8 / 9.58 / 9.75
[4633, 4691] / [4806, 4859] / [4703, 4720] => 0.3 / 9.6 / 9.43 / 9.62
